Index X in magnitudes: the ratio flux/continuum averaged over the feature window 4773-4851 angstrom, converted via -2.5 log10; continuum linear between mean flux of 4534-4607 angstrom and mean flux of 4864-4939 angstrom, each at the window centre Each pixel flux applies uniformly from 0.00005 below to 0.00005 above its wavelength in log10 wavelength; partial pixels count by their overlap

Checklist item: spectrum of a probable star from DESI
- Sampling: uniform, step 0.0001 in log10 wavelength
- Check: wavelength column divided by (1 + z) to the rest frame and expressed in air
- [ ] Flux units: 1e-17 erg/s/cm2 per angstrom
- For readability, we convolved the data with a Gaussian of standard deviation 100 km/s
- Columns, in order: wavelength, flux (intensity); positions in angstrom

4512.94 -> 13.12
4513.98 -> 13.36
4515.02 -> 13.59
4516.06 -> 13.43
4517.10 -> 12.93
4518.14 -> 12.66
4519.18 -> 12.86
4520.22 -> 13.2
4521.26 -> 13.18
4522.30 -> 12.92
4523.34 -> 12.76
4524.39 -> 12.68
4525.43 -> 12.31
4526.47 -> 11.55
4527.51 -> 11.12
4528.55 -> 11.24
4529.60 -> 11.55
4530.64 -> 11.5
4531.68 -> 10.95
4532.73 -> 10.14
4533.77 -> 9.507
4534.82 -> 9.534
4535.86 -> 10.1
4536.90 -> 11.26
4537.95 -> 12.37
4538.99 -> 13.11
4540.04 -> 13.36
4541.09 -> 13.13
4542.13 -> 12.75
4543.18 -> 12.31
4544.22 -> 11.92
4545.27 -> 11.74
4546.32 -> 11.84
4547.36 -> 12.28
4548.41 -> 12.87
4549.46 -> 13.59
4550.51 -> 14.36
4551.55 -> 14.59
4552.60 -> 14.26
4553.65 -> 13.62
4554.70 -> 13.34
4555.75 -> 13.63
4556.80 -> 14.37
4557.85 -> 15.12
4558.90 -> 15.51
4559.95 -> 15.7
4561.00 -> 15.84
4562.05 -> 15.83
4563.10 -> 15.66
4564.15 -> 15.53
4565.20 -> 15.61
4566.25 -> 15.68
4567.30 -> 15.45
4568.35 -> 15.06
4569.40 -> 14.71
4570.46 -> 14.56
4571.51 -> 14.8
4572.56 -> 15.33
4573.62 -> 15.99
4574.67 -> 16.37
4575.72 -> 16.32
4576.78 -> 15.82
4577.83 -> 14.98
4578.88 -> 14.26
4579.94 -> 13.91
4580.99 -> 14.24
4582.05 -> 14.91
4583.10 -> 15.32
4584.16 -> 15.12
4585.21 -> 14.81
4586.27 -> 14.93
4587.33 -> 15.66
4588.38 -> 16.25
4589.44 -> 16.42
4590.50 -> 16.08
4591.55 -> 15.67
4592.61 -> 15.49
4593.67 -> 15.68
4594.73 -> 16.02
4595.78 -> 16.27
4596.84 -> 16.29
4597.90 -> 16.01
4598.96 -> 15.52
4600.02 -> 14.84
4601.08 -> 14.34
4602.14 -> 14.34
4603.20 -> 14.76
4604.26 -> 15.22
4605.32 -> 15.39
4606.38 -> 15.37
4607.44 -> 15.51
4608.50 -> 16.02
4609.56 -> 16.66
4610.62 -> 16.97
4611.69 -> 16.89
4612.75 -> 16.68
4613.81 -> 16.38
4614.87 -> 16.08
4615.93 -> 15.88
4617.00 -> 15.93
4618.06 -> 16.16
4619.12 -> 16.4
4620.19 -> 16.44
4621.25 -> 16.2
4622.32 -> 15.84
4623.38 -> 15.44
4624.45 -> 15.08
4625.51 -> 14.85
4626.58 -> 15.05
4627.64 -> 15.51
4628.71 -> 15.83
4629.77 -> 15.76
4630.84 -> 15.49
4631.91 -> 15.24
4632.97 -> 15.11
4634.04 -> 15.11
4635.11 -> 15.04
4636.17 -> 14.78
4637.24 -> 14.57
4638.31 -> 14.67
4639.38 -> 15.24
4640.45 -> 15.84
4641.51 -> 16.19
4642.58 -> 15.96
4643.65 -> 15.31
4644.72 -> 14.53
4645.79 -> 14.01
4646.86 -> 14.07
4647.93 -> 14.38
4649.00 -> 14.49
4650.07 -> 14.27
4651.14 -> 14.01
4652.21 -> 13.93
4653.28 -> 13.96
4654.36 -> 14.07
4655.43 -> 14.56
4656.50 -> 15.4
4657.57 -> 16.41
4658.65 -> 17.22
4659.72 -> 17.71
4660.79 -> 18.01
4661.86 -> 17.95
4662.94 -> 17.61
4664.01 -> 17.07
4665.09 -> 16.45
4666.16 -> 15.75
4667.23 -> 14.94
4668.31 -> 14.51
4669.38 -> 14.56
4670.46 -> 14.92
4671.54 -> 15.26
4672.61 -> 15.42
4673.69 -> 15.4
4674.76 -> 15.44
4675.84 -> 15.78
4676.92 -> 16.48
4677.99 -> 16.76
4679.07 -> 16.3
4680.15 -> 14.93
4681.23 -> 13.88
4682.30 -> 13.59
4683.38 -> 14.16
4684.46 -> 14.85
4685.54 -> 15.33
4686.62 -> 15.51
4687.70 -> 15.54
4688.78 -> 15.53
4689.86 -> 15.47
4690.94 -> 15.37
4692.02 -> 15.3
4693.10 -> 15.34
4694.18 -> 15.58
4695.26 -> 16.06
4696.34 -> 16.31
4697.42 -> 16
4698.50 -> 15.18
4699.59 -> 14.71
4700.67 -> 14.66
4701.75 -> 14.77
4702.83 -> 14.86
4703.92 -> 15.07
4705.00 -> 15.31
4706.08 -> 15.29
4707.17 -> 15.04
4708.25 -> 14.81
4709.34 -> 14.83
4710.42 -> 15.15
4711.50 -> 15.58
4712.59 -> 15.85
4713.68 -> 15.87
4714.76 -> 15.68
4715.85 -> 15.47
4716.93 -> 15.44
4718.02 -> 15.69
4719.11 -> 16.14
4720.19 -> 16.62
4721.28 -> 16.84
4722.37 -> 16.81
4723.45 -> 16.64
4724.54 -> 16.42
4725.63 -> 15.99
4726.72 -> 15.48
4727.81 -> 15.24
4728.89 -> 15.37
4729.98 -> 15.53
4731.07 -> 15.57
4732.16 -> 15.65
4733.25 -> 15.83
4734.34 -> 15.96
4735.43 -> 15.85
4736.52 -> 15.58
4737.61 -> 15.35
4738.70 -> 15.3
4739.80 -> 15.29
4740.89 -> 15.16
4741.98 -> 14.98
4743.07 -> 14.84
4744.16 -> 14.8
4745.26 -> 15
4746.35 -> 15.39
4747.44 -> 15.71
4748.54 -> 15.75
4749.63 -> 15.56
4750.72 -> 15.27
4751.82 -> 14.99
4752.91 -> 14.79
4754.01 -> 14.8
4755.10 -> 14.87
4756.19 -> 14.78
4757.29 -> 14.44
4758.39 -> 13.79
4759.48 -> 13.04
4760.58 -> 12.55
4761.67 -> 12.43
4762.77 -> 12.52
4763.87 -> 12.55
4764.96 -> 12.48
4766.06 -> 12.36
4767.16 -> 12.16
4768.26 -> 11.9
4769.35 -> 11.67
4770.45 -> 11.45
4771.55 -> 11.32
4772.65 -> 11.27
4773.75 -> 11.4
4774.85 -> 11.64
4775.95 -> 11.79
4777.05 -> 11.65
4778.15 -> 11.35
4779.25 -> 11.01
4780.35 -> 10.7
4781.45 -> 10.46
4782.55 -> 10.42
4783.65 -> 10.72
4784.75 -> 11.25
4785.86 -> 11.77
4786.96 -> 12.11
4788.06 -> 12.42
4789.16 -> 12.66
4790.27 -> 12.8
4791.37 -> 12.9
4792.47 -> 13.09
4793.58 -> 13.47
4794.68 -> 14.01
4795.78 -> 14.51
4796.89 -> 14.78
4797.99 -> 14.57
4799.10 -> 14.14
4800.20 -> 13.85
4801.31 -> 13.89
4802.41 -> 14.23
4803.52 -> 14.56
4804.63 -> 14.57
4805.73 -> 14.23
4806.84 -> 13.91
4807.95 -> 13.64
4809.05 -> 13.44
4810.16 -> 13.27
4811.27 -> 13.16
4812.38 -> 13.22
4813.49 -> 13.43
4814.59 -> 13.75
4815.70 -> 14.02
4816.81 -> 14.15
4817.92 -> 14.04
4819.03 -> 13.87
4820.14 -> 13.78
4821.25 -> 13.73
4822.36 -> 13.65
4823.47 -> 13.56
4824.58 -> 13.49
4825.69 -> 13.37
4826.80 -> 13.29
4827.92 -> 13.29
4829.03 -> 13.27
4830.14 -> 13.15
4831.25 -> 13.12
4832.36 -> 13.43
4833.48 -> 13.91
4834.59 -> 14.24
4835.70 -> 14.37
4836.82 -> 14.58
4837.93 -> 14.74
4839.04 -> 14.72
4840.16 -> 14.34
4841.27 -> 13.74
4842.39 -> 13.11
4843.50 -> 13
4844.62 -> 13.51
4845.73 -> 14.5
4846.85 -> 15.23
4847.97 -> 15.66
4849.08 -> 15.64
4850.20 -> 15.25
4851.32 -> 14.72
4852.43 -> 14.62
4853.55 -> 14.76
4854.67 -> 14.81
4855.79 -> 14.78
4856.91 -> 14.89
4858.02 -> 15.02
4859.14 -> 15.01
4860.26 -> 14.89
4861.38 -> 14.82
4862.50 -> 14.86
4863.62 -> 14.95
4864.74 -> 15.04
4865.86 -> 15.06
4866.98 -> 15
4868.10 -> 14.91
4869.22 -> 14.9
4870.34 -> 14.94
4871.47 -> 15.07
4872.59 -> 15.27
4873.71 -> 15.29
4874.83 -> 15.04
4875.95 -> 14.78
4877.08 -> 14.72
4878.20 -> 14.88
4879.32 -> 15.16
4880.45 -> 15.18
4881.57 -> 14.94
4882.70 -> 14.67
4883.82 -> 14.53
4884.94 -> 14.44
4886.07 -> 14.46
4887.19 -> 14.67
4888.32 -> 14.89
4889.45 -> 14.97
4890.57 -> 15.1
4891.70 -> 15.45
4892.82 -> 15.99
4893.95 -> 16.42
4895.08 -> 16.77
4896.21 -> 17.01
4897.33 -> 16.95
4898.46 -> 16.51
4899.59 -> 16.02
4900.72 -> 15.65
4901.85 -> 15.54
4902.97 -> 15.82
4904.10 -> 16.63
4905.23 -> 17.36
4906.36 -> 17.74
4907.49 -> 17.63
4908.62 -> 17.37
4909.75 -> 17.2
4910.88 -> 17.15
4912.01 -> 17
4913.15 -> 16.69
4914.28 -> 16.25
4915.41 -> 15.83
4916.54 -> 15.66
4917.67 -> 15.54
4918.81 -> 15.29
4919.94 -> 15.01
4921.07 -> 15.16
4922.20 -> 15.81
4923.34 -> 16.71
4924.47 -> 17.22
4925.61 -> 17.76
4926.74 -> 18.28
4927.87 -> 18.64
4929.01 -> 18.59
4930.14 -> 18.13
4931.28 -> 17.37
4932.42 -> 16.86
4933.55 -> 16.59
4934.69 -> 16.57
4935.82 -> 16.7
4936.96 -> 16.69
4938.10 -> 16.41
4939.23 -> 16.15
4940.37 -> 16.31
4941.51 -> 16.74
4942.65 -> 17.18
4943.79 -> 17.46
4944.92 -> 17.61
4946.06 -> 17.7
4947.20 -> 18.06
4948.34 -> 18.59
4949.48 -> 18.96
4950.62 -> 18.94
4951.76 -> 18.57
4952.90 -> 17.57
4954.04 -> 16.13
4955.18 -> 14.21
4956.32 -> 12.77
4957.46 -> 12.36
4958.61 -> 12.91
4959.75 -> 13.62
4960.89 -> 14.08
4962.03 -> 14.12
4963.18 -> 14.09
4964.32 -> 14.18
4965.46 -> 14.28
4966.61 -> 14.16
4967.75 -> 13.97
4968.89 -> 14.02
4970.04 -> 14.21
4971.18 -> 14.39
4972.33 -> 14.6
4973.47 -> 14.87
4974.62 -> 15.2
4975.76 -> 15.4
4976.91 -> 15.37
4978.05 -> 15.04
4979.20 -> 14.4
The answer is 0.17 mag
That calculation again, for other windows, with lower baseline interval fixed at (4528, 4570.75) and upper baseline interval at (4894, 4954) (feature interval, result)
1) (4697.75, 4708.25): -0.01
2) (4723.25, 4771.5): 0.05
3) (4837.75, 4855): 0.12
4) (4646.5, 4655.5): 0.01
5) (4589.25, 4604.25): -0.13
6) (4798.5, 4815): 0.15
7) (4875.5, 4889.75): 0.12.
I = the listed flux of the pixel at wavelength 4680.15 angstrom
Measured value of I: 14.93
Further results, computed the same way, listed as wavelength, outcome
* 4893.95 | 16.42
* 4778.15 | 11.35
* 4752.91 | 14.79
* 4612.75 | 16.68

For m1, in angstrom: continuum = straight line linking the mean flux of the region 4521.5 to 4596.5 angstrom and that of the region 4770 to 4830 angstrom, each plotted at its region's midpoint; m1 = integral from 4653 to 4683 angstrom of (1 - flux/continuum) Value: -4.9 angstrom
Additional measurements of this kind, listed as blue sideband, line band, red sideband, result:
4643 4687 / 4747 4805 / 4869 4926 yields 9.61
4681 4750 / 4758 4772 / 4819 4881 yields 2.57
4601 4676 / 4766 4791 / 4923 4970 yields 6.75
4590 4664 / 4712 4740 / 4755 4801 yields -4.71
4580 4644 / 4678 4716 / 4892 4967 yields 1.29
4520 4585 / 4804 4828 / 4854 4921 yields 2.31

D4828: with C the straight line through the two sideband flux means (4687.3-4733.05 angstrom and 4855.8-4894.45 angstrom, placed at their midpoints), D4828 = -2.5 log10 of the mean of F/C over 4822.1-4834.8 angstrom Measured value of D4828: 0.130 mag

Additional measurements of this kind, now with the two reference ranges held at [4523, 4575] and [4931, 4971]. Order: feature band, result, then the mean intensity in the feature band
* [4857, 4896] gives 0.02 mag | 15.1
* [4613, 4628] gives -0.15 mag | 15.8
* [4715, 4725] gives -0.13 mag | 16.2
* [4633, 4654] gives -0.06 mag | 14.8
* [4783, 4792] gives 0.22 mag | 12.1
